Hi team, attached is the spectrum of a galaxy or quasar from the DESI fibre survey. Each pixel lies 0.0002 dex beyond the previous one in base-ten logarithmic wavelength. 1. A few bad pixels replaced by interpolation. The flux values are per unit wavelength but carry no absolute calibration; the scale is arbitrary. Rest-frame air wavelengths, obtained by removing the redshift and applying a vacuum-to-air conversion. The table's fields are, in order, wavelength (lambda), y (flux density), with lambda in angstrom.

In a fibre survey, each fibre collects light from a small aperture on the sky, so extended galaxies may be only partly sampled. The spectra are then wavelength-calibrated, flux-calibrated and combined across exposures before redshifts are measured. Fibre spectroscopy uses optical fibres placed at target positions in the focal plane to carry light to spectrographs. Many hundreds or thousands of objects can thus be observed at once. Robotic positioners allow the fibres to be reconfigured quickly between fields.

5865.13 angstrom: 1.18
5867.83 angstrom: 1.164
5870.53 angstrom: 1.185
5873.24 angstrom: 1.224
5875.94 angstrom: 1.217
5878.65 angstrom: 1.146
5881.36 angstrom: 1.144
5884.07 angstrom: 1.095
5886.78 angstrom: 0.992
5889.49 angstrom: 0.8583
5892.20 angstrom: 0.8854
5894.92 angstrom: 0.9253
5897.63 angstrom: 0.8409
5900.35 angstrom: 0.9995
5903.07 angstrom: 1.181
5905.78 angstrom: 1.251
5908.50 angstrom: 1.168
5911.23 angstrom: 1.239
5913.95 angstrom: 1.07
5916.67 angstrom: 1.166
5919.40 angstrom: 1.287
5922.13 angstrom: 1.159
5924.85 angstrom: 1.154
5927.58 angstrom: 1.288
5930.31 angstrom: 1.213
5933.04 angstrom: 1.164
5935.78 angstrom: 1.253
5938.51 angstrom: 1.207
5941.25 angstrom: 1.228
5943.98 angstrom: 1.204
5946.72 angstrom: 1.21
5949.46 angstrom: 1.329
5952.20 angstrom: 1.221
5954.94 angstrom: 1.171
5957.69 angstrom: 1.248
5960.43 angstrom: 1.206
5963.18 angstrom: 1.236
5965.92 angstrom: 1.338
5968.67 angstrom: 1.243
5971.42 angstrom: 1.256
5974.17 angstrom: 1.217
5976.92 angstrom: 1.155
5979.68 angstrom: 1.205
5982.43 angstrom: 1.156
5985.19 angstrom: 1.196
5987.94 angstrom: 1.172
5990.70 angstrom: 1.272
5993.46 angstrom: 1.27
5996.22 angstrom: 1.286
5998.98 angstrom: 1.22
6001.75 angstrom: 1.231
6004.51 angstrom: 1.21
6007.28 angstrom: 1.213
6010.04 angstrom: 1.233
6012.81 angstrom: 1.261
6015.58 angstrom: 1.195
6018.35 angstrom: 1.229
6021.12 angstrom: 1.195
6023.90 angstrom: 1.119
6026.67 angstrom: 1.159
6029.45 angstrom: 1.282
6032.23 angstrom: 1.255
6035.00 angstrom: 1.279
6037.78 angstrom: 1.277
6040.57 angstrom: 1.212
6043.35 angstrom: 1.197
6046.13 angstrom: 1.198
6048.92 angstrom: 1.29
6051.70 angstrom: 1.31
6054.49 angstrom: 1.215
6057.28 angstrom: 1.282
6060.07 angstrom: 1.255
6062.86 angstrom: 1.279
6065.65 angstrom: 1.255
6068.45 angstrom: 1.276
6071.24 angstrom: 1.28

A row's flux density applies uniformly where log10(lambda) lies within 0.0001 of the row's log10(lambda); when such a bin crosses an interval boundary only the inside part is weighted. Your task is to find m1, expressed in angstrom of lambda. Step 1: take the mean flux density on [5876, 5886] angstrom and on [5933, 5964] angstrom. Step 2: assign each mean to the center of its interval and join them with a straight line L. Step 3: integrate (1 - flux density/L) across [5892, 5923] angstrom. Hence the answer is 1.7 angstrom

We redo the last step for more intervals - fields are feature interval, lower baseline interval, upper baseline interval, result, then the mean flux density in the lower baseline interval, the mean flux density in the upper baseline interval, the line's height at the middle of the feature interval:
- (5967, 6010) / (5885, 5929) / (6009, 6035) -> -1.5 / 1.09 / 1.22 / 1.18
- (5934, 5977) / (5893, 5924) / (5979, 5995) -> -2.2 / 1.11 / 1.21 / 1.17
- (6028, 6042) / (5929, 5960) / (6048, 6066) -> 0.0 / 1.22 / 1.27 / 1.26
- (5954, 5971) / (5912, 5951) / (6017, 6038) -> -0.4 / 1.21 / 1.22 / 1.21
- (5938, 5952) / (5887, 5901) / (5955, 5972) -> -1.0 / 0.904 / 1.25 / 1.16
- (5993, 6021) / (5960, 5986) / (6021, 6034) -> -0.5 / 1.22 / 1.21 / 1.21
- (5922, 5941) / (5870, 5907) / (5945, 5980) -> -0.8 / 1.06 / 1.23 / 1.16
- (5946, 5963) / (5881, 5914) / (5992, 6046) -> -1.5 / 1.05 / 1.23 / 1.13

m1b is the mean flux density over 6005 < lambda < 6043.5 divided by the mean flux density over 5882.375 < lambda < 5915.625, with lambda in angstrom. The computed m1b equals 1.17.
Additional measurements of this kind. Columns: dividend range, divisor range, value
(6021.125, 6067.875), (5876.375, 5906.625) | 1.20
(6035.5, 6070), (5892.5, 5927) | 1.12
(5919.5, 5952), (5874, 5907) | 1.17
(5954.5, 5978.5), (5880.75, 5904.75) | 1.24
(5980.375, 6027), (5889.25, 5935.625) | 1.09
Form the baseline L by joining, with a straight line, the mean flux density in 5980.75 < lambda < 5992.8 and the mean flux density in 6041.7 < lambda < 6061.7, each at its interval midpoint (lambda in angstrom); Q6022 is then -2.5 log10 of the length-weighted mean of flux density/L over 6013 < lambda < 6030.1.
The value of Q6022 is 0.03 mag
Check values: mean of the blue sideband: 1.2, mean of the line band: 1.2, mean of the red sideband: 1.25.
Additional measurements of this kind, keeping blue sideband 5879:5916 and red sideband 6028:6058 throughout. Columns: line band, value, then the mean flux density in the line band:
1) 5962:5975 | -0.10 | 1.26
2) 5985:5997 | -0.05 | 1.24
